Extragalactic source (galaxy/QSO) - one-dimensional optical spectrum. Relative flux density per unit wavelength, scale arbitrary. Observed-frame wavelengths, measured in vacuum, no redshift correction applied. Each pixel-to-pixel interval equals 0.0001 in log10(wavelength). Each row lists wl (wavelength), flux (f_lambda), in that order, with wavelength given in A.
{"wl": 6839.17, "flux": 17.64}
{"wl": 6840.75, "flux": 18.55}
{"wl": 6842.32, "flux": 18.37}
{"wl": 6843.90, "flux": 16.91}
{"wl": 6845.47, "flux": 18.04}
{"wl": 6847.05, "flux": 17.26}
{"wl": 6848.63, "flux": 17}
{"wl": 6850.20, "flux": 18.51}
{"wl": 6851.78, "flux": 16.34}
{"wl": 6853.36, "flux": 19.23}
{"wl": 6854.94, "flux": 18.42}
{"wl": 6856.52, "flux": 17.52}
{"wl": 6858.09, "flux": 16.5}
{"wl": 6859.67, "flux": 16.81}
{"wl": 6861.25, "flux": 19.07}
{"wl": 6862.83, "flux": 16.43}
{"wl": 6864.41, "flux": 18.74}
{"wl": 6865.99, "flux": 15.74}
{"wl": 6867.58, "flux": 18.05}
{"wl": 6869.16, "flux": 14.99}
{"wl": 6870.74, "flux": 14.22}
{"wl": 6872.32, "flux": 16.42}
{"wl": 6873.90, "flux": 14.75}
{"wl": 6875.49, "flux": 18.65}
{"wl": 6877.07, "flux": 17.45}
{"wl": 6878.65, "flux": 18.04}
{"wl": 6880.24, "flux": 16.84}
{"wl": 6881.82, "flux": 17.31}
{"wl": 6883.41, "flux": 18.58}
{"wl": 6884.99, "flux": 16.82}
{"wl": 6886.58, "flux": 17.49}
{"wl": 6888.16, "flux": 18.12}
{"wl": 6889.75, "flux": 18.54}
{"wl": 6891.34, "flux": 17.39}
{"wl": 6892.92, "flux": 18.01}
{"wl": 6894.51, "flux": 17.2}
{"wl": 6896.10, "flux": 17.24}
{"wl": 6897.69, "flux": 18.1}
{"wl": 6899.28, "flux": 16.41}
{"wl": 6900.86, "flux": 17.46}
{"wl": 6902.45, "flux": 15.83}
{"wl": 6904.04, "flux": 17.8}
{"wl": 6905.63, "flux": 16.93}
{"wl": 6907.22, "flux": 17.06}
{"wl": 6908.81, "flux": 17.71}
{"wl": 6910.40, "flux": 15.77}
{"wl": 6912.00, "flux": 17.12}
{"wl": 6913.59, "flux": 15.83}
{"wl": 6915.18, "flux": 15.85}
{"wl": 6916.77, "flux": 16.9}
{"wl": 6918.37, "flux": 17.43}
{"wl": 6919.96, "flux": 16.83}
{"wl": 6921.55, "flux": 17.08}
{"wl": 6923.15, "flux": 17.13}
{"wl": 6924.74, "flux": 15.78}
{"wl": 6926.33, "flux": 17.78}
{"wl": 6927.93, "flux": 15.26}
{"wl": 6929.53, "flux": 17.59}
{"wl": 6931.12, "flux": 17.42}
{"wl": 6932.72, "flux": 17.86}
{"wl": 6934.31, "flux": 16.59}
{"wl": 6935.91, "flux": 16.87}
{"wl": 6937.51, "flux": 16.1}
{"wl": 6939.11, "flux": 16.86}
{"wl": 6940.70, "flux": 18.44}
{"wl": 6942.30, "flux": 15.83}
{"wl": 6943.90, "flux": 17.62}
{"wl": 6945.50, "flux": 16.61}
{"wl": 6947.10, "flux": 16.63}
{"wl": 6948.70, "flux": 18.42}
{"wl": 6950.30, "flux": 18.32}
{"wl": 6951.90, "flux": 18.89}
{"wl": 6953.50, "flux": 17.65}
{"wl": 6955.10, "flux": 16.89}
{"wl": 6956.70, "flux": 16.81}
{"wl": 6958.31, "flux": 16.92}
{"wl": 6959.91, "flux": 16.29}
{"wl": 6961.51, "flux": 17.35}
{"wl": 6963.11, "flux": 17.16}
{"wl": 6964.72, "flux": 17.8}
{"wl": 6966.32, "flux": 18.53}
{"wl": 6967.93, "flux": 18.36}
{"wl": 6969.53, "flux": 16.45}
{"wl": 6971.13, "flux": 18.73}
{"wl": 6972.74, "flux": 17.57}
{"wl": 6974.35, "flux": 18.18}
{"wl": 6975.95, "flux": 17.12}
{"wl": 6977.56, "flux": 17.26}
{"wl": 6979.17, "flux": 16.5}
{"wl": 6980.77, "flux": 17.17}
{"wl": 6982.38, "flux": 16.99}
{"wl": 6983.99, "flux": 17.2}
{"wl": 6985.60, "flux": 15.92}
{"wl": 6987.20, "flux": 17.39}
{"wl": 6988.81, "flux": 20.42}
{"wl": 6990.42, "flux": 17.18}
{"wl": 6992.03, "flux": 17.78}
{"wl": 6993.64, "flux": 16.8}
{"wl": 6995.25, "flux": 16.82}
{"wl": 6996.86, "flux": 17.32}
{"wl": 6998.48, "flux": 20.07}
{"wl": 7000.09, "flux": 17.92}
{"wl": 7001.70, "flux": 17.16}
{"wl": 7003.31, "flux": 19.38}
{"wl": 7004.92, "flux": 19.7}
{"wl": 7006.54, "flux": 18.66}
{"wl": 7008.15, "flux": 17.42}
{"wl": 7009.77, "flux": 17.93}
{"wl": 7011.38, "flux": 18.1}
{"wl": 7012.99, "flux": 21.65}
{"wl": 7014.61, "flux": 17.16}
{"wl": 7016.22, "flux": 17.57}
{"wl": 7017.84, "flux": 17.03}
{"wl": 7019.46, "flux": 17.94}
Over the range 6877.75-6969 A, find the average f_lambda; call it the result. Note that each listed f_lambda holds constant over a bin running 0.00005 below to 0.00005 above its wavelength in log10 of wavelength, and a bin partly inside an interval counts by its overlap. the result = 17.2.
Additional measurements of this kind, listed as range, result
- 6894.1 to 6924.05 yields 16.9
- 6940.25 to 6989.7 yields 17.5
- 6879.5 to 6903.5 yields 17.4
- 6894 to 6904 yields 17.1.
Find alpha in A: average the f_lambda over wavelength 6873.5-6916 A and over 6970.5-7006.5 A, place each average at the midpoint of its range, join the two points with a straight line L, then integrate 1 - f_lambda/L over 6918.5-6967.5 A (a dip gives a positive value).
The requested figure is 0.87 A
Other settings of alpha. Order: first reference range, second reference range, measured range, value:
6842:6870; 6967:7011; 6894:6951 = 2.0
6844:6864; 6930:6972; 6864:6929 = 1.9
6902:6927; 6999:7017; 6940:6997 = 1.1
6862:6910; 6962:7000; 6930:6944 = 0.3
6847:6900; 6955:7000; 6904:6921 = 0.6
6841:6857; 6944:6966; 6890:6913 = 0.6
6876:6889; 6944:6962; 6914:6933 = 0.7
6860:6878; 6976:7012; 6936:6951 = 0.2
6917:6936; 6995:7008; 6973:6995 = 0.8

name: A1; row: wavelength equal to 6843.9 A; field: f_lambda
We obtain 16.91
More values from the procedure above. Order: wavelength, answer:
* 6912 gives 17.12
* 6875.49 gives 18.65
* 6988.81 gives 20.42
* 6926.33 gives 17.78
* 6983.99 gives 17.2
